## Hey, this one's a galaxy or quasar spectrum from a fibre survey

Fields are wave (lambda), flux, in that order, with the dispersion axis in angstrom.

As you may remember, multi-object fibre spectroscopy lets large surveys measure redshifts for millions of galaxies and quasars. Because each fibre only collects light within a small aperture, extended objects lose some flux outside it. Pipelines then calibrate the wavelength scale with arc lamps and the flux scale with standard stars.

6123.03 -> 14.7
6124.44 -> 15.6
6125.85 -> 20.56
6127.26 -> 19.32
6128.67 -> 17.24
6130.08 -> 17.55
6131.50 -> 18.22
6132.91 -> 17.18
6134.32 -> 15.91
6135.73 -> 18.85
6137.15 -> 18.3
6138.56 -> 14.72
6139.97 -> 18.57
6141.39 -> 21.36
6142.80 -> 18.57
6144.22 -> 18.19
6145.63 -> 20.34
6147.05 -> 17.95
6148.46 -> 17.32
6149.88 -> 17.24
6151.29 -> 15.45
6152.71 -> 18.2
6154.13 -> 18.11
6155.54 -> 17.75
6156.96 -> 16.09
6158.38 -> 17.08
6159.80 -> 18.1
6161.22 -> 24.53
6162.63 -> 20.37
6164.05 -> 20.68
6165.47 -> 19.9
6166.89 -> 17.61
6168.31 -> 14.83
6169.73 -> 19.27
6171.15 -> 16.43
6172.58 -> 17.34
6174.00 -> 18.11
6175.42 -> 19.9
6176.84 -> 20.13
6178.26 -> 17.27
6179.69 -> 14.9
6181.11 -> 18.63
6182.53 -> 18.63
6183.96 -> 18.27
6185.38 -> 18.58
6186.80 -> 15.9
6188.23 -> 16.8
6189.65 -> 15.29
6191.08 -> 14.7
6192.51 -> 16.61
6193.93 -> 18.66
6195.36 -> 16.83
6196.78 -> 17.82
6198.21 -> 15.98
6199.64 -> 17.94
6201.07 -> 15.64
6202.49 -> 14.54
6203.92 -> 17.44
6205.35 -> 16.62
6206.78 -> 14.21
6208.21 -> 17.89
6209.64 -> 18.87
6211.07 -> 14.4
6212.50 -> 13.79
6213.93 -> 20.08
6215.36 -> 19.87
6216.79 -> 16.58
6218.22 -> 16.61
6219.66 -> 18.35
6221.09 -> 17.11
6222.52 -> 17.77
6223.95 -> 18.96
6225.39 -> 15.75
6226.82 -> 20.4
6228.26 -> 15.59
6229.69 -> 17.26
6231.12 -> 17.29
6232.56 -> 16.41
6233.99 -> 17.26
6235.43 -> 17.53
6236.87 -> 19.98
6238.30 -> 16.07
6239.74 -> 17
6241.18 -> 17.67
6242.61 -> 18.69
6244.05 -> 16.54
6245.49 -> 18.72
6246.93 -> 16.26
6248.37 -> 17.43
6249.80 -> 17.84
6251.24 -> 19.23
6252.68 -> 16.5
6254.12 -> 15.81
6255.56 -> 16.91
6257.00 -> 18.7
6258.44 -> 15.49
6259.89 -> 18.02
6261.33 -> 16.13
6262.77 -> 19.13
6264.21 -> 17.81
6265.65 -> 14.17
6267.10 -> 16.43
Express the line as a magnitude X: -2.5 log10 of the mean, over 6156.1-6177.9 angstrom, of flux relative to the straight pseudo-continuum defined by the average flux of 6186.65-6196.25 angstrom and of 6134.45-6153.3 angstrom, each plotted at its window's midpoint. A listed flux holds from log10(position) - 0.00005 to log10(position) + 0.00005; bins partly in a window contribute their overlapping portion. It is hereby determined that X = -0.09 mag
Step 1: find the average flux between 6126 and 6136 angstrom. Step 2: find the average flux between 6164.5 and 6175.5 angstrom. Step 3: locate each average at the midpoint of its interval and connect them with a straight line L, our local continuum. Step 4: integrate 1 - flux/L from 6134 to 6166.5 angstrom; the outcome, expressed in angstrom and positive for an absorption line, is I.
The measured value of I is -1.0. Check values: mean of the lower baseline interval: 17.9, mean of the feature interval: 18.4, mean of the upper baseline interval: 17.9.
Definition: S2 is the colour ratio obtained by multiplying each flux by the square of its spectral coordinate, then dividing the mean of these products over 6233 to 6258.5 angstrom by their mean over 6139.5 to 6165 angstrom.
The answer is 1.0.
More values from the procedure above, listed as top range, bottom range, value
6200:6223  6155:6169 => 0.92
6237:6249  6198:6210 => 1.07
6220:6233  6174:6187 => 0.98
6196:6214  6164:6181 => 0.93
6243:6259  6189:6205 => 1.06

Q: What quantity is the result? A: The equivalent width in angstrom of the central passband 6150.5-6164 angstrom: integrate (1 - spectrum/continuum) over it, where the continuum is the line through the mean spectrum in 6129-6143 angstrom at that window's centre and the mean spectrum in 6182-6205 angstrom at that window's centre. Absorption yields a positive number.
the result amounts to -0.79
